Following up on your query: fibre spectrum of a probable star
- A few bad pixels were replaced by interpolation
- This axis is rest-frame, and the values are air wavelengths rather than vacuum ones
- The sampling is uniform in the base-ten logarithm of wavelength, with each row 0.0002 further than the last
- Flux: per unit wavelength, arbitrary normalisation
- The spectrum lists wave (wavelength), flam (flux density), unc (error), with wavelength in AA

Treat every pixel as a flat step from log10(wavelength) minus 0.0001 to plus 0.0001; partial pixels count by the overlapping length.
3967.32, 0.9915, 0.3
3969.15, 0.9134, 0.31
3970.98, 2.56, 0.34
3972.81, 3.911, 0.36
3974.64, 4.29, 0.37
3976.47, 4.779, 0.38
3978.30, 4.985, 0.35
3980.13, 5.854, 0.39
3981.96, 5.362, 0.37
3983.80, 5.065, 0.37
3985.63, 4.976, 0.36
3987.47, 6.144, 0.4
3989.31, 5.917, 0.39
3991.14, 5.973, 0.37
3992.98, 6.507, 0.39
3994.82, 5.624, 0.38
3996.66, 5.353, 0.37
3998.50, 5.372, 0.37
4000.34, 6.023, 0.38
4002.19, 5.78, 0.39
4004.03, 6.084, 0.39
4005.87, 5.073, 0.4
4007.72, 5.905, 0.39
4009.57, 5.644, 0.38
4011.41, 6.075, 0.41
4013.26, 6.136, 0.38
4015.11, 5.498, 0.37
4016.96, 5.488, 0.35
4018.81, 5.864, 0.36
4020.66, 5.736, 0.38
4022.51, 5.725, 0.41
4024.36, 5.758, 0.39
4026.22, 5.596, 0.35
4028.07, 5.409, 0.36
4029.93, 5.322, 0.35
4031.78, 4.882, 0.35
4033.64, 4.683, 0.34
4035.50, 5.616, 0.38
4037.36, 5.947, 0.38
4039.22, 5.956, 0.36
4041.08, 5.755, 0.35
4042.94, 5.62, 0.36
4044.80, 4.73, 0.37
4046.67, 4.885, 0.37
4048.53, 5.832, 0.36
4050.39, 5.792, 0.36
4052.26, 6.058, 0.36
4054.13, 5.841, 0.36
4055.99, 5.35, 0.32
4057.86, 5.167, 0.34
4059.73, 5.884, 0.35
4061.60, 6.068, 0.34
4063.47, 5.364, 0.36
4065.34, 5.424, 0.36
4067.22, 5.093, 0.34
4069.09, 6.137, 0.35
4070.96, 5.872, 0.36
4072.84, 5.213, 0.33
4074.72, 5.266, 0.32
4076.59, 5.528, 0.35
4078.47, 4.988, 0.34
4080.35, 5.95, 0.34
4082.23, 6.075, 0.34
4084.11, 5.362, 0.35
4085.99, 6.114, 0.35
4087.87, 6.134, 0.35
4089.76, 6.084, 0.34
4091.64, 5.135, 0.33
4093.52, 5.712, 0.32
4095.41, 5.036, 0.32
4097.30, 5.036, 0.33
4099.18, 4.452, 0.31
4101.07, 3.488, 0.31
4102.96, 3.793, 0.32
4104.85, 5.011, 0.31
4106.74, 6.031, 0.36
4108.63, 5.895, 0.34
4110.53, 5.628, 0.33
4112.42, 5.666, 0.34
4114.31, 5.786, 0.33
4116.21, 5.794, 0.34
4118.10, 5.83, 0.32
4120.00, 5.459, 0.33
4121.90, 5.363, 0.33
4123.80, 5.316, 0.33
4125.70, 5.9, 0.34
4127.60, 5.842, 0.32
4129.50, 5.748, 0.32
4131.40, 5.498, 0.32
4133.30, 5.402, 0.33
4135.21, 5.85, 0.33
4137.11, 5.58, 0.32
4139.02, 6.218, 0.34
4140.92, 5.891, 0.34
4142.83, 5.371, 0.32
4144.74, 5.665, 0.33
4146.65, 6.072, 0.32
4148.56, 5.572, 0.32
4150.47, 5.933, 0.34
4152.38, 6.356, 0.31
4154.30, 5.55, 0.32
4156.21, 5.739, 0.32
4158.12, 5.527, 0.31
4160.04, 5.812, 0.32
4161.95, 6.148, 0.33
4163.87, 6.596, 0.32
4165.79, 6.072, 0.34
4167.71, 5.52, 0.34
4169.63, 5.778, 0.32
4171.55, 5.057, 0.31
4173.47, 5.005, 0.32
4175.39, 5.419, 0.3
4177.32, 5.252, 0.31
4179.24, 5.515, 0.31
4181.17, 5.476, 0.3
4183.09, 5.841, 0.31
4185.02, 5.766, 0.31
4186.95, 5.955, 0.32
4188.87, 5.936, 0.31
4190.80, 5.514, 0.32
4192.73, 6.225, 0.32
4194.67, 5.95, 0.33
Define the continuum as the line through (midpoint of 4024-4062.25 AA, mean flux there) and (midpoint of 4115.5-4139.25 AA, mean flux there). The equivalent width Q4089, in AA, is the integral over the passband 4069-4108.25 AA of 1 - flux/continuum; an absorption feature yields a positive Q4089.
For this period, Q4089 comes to 1.77 AA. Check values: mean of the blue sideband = 5.52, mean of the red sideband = 5.66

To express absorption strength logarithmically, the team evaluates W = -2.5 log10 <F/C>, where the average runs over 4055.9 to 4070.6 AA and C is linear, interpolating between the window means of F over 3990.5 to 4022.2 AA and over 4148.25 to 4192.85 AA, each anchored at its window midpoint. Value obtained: 0.03 mag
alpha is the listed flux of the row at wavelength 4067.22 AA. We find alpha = 5.093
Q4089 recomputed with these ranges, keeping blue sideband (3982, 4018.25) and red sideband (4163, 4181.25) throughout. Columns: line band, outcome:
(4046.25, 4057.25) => 0.0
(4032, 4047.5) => 0.8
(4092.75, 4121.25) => 1.9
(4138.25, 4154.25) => -0.8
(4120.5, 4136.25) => 0.0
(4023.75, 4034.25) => 0.8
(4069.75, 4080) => 0.4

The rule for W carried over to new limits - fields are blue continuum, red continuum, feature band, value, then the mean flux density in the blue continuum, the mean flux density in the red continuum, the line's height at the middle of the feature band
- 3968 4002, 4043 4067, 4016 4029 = -0.077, 4.97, 5.52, 5.27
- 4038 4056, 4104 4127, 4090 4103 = 0.173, 5.6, 5.64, 5.63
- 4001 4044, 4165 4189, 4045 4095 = 0.001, 5.63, 5.57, 5.61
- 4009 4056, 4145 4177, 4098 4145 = 0.047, 5.59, 5.75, 5.7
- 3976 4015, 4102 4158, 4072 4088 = 0.009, 5.66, 5.65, 5.65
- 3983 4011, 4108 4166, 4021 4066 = 0.038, 5.71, 5.77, 5.73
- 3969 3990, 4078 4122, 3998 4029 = -0.171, 4.68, 5.41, 4.89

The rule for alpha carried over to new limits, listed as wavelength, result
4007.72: 5.905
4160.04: 5.812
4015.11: 5.498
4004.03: 6.084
